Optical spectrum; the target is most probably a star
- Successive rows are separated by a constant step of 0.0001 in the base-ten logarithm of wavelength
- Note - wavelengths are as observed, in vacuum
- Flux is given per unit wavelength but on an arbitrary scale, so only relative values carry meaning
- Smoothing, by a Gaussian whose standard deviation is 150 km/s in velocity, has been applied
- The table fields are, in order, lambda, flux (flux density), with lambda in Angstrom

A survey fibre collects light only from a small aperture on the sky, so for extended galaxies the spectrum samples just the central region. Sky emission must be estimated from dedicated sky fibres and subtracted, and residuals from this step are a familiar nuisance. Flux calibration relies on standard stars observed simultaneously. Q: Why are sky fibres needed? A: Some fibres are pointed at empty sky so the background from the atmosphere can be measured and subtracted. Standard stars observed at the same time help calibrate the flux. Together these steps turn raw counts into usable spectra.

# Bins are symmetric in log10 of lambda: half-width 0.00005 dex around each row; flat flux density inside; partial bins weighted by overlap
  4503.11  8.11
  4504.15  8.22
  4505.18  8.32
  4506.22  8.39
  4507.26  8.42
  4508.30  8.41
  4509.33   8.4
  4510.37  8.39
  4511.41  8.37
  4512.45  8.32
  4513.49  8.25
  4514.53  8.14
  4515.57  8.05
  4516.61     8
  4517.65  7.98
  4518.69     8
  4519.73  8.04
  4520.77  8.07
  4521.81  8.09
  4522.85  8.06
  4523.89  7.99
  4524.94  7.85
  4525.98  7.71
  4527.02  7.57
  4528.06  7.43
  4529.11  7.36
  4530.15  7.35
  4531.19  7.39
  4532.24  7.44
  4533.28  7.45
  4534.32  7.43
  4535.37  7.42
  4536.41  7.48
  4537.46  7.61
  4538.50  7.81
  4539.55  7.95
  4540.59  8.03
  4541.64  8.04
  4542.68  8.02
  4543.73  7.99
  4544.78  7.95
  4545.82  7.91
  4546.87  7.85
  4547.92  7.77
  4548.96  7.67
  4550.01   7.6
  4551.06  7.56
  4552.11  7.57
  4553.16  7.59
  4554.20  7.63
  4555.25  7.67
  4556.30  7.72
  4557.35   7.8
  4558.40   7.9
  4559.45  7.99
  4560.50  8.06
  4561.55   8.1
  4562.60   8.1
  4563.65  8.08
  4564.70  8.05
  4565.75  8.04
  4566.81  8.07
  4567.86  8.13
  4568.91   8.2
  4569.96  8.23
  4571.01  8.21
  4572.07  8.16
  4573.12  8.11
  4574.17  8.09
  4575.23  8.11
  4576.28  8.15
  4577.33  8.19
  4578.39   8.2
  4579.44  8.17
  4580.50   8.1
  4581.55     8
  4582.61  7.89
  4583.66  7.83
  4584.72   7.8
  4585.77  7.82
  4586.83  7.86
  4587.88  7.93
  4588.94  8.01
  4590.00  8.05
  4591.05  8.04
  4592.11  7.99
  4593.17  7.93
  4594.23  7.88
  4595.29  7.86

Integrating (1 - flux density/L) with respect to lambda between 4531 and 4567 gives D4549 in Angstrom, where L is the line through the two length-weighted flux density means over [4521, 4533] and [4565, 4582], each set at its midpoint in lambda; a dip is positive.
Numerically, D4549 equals 0.4 Angstrom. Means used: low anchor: 7.66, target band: 7.79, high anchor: 8.13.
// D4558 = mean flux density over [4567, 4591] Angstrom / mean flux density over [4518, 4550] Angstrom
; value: 1.04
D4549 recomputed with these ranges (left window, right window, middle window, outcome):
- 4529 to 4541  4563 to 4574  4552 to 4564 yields 0.1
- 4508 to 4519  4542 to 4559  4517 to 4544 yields 0.9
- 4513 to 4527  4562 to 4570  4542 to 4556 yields 0.5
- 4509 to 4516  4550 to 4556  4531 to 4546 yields 0.2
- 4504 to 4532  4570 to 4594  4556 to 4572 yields -0.1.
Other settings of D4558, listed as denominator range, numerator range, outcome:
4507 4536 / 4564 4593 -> 1.02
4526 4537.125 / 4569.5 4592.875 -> 1.08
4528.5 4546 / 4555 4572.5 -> 1.05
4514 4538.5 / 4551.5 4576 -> 1.03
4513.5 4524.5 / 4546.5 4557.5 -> 0.95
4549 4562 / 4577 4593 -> 1.03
